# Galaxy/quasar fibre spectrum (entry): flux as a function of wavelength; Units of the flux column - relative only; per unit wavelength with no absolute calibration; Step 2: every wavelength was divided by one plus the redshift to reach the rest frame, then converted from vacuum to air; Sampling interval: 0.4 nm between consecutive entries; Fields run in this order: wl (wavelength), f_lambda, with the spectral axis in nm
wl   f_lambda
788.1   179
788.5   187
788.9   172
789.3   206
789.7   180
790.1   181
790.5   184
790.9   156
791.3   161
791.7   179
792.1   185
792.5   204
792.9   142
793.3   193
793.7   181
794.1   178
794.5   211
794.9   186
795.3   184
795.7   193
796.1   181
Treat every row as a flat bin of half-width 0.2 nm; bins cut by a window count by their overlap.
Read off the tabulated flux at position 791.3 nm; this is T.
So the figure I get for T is 161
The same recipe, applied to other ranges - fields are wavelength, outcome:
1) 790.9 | 156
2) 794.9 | 186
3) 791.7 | 179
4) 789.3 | 206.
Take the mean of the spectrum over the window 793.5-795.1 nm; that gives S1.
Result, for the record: 189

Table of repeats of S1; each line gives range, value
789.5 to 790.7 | 182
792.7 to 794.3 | 173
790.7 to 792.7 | 177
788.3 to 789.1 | 180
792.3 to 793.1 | 173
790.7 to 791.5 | 158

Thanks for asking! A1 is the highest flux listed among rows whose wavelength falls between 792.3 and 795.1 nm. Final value 211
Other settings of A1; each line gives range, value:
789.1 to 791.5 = 206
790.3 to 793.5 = 204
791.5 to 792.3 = 185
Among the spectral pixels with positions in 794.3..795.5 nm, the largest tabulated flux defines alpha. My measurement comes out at 211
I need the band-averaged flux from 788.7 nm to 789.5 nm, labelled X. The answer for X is 189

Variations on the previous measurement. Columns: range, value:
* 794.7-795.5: 185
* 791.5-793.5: 181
